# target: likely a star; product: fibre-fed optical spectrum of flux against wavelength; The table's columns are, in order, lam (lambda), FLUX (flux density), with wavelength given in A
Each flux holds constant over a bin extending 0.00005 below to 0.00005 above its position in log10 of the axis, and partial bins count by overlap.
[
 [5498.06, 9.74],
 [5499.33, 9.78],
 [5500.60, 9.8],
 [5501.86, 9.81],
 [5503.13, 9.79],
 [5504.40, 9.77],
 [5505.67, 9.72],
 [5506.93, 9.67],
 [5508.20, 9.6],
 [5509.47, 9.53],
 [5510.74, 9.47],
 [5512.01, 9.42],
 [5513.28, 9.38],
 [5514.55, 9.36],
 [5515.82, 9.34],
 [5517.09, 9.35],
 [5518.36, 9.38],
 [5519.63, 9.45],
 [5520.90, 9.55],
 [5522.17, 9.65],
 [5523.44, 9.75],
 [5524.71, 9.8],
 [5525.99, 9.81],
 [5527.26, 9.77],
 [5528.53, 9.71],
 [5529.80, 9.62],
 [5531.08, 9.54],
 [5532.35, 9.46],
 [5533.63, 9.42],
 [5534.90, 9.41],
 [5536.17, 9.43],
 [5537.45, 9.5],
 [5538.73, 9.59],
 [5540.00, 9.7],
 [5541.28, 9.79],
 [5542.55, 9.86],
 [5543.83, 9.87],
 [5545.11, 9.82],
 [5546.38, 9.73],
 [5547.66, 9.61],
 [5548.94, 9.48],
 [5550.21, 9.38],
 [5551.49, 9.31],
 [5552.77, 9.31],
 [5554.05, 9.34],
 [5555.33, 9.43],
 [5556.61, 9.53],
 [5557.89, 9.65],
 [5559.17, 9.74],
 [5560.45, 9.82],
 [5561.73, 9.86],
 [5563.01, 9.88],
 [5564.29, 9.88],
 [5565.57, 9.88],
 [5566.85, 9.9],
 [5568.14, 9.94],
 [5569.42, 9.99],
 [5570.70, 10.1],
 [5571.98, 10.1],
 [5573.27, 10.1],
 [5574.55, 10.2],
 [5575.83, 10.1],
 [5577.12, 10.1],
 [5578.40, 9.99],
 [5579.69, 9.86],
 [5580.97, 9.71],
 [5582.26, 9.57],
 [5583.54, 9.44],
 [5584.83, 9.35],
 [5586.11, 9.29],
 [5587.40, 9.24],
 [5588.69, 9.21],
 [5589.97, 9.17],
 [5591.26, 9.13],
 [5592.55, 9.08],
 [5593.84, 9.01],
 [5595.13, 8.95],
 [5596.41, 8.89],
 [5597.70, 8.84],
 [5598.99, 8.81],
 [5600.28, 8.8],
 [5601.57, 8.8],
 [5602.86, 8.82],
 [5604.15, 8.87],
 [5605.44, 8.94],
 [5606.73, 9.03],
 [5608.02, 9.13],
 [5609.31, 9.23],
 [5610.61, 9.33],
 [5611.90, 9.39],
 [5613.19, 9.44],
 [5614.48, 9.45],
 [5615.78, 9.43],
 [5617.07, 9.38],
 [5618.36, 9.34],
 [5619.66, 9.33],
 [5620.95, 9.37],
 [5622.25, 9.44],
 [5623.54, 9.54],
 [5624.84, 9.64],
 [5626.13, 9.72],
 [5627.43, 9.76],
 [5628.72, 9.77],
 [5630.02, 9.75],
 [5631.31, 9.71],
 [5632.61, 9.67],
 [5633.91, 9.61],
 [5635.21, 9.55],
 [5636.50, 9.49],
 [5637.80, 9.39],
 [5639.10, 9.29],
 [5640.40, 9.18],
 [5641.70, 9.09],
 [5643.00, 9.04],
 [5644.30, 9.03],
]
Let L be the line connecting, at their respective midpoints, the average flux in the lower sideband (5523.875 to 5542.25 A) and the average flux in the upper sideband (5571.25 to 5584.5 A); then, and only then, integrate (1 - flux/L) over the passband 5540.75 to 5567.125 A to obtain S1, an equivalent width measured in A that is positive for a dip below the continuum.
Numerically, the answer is 0.2 A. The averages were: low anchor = 9.62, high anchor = 9.9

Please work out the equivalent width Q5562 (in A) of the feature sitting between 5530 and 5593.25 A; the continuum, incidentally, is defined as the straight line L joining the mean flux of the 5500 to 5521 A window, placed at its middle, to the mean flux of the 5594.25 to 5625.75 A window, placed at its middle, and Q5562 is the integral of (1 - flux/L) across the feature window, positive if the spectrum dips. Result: -1.9 A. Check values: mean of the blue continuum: 9.55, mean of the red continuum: 9.18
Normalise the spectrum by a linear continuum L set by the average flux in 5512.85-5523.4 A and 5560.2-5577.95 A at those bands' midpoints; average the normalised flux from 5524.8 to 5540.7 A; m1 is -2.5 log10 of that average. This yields 0.003 mag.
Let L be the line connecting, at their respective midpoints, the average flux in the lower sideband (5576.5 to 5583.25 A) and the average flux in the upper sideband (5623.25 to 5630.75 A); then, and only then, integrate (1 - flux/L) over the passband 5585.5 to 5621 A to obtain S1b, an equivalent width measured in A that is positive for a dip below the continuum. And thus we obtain 2.3 A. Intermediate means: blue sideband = 9.83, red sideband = 9.71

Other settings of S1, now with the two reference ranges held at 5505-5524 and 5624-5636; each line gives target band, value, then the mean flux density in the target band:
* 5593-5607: 1.1 A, 8.89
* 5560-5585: -0.8 A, 9.9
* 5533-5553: -0.1 A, 9.58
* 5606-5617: 0.4 A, 9.3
